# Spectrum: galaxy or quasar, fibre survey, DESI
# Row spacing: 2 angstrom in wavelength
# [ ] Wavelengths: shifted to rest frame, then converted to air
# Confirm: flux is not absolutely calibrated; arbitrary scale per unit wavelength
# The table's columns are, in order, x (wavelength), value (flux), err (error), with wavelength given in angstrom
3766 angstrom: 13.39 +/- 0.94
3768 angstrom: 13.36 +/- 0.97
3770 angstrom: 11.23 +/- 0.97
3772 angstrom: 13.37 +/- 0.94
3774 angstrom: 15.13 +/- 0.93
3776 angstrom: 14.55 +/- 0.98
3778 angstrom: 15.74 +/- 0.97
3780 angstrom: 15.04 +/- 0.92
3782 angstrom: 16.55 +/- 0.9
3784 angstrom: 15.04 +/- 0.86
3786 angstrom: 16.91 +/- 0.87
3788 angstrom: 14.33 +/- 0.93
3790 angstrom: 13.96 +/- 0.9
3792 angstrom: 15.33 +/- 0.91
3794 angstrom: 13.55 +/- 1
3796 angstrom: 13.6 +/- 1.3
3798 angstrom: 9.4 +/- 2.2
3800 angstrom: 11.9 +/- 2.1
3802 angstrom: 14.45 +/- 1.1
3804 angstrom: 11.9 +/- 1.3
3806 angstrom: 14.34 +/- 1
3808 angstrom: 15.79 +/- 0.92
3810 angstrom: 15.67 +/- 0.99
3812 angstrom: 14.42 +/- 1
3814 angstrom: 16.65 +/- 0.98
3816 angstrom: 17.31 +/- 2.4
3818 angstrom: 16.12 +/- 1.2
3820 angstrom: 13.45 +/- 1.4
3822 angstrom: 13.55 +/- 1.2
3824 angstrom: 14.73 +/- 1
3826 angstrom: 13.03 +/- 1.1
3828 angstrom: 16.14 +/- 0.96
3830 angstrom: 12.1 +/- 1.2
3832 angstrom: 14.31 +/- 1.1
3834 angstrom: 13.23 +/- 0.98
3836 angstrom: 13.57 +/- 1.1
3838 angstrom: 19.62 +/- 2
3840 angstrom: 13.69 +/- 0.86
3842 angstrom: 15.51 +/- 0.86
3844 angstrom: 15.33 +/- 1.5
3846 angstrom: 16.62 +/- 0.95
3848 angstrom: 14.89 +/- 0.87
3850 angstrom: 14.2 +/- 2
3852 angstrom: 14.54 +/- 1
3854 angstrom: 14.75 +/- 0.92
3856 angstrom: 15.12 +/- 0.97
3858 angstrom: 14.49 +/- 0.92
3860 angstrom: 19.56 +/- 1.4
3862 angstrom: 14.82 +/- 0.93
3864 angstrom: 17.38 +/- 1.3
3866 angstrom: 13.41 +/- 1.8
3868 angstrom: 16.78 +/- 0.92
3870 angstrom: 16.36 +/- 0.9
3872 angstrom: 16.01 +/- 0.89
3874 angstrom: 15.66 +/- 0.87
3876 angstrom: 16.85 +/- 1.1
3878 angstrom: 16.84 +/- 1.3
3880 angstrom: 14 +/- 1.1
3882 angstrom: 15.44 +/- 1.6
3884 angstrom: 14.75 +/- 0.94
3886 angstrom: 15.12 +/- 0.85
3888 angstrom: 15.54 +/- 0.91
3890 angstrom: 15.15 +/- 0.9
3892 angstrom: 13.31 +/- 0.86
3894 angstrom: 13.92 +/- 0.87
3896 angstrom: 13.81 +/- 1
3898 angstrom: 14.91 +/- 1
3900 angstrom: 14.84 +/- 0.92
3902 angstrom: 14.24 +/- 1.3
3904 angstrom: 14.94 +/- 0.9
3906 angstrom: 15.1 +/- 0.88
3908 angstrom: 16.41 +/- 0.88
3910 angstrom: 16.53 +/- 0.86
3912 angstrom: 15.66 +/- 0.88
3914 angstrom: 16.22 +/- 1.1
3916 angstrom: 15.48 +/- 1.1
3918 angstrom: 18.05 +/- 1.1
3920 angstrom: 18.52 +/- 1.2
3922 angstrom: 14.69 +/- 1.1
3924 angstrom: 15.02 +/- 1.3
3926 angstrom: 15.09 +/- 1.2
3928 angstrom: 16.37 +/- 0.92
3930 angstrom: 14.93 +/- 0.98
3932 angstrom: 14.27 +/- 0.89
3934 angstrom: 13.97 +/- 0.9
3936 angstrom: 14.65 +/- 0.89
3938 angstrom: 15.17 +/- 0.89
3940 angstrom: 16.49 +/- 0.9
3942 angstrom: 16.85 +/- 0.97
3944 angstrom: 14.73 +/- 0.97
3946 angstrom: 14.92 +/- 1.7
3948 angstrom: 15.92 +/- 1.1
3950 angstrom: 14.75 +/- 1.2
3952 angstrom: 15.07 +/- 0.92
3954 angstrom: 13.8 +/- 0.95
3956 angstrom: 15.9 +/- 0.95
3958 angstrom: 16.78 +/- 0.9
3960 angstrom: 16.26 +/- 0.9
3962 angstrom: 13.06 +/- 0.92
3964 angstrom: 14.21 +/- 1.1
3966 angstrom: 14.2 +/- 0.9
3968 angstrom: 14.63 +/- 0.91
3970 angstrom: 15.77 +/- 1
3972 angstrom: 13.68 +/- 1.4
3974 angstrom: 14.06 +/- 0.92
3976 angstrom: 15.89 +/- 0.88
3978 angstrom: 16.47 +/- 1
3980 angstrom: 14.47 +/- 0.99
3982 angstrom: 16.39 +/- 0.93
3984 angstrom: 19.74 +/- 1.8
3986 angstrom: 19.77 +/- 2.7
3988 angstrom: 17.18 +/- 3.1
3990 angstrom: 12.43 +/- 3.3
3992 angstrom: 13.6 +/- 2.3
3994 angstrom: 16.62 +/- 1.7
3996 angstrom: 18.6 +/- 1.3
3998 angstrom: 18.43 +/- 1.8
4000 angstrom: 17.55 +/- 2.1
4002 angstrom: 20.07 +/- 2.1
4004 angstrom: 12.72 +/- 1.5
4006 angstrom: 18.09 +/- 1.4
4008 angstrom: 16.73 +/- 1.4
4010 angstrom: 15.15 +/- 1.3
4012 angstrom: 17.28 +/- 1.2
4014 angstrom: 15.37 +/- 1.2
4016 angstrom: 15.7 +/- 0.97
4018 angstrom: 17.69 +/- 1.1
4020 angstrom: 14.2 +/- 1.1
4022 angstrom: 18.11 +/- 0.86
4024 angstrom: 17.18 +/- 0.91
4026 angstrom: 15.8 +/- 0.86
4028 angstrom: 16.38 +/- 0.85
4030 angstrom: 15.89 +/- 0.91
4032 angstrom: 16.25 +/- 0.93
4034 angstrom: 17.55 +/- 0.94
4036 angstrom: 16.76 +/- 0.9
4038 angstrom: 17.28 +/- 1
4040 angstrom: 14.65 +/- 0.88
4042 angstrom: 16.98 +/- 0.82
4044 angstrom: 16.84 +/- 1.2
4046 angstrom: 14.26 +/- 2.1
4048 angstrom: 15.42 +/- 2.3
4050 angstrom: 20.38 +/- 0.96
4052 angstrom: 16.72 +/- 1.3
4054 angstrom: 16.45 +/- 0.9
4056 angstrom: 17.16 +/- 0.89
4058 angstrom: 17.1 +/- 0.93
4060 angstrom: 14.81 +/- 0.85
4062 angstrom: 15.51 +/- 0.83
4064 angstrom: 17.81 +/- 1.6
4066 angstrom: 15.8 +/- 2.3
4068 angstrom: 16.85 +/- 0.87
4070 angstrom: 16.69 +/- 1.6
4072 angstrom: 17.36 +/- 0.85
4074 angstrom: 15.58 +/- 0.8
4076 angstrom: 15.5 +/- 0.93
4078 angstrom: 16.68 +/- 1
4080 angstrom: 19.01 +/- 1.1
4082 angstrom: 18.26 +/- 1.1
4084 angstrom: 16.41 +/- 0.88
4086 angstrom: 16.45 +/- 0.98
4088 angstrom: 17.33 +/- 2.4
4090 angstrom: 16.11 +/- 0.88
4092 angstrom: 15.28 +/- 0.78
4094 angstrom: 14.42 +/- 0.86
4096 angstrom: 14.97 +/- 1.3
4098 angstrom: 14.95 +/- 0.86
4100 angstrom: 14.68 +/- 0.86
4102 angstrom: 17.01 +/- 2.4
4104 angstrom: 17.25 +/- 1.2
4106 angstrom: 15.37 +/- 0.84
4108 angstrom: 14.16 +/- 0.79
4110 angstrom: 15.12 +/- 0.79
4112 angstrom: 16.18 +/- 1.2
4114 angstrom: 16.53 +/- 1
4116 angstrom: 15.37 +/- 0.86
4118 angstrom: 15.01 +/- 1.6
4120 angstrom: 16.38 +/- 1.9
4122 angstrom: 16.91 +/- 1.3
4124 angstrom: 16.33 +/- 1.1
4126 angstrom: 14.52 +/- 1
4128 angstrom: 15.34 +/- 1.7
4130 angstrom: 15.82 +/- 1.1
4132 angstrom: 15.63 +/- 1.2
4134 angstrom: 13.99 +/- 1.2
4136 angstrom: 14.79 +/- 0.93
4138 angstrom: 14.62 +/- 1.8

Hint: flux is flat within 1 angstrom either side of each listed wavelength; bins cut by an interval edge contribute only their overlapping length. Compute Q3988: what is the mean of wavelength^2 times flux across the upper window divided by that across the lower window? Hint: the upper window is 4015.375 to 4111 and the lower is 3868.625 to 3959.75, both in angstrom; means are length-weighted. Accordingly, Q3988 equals 1.14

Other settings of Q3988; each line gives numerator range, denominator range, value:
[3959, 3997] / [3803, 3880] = 1.10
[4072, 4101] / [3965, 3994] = 1.09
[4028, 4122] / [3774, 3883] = 1.23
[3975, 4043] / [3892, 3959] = 1.12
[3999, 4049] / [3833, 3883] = 1.15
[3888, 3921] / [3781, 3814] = 1.14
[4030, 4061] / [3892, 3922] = 1.14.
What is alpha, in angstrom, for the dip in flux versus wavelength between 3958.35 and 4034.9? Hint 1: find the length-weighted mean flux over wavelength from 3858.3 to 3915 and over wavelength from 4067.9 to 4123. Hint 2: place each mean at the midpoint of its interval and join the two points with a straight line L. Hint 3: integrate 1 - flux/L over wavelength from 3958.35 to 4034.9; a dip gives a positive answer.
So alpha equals -1.6 angstrom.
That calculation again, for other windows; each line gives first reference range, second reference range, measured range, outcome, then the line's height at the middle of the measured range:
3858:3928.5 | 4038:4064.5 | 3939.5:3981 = 2.2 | 16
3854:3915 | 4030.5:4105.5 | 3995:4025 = -1.4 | 16.1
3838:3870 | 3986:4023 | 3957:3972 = 1.3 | 16.3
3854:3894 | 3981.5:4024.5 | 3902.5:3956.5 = 1.8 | 16.1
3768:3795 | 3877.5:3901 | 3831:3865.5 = -1.5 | 14.7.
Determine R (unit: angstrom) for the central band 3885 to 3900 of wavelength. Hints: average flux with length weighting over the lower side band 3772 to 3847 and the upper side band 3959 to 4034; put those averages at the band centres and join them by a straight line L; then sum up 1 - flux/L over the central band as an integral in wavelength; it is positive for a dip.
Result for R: 0.7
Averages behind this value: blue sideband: 14.6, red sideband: 16.1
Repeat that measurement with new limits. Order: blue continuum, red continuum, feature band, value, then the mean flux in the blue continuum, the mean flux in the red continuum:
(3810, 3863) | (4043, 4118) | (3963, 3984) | 0.7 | 15.1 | 16.2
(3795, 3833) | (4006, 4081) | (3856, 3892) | -2.2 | 14.2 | 16.5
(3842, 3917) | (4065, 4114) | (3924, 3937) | 0.6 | 15.4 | 16.2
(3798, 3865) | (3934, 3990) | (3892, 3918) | 0.0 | 14.9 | 15.5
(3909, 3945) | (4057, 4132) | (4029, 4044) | -0.5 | 15.7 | 16.1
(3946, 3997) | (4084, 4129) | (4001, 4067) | -3.6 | 15.6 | 15.7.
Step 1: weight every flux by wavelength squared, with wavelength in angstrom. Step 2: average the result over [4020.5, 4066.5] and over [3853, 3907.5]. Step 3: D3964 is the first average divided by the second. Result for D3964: 1.2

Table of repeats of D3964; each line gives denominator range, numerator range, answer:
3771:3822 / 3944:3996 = 1.16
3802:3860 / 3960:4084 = 1.21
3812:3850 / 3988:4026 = 1.20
